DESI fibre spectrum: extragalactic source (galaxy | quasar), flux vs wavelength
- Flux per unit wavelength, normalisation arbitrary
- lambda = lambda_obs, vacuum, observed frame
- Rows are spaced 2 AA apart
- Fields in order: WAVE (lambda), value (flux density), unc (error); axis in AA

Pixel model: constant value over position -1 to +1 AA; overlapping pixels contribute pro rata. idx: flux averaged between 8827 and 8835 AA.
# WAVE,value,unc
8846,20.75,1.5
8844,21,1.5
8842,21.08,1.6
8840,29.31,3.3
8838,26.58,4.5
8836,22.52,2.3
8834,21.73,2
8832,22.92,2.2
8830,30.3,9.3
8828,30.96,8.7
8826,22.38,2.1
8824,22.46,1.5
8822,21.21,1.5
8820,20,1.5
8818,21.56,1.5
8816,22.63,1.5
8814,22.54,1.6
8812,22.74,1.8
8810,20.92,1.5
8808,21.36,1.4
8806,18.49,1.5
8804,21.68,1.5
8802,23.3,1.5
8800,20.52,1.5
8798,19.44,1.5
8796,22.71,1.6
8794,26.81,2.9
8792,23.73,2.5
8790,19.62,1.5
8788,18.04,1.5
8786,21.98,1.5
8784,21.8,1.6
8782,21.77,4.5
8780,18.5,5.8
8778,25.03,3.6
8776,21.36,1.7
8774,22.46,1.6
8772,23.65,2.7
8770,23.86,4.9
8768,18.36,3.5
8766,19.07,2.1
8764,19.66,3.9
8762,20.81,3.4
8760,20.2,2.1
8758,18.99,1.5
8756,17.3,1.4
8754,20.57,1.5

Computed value 26.5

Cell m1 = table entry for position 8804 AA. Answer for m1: 21.68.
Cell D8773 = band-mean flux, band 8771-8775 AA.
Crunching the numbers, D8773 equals 23.1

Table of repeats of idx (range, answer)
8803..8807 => 20.1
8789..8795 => 23.4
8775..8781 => 21.6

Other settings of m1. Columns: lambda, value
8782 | 21.77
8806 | 18.49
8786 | 21.98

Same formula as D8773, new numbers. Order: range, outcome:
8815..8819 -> 22.1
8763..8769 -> 19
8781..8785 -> 21.8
